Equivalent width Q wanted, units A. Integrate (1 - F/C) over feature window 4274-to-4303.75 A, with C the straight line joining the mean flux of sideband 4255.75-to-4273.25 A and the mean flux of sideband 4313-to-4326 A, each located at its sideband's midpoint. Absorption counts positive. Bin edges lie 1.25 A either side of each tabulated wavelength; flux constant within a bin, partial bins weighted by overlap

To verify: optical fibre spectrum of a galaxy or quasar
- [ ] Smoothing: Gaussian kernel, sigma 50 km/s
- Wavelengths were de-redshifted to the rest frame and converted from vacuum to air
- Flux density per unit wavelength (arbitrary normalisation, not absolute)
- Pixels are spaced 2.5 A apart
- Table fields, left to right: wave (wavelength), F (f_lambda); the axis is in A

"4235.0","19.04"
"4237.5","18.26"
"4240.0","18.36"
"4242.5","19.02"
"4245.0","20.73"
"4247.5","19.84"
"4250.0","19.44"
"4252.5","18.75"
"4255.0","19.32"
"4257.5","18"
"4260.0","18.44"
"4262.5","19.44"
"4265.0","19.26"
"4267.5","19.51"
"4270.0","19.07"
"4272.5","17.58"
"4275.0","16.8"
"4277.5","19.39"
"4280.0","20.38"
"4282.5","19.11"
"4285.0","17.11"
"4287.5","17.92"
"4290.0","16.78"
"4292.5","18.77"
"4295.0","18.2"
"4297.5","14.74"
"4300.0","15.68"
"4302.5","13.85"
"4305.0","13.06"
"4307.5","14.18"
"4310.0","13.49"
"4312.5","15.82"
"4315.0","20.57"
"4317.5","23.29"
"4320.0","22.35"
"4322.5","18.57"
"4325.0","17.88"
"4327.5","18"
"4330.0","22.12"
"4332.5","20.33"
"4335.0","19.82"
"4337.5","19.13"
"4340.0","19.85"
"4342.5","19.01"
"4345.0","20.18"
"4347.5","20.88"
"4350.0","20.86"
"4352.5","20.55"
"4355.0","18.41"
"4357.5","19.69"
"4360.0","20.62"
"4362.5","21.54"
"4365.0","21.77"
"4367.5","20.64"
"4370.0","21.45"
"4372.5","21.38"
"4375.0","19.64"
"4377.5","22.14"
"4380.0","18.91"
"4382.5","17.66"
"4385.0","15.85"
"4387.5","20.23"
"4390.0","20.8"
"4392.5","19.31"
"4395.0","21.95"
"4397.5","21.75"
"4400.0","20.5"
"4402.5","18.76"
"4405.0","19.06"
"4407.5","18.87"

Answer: 3.1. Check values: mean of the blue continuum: 18.8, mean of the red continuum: 20.3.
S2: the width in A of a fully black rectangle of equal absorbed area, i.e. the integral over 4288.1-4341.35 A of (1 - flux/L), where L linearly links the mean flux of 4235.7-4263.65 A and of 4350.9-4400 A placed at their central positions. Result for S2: 4.73 A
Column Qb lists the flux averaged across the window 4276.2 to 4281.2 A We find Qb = 19.8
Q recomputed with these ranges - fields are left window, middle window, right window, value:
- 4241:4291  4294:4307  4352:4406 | 2.8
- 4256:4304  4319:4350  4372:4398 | -1.6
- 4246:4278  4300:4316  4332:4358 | 3.5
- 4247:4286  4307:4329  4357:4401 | 1.2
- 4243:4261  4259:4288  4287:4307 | -1.7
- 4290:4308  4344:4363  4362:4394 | -1.6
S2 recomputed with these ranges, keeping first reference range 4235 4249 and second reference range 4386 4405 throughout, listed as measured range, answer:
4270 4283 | 0.5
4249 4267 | 0.3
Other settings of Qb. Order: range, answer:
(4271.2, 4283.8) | 18.6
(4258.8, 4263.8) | 18.9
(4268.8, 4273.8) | 18.3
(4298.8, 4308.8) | 14.2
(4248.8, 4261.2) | 18.8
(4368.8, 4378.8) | 21.1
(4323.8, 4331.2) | 19.3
